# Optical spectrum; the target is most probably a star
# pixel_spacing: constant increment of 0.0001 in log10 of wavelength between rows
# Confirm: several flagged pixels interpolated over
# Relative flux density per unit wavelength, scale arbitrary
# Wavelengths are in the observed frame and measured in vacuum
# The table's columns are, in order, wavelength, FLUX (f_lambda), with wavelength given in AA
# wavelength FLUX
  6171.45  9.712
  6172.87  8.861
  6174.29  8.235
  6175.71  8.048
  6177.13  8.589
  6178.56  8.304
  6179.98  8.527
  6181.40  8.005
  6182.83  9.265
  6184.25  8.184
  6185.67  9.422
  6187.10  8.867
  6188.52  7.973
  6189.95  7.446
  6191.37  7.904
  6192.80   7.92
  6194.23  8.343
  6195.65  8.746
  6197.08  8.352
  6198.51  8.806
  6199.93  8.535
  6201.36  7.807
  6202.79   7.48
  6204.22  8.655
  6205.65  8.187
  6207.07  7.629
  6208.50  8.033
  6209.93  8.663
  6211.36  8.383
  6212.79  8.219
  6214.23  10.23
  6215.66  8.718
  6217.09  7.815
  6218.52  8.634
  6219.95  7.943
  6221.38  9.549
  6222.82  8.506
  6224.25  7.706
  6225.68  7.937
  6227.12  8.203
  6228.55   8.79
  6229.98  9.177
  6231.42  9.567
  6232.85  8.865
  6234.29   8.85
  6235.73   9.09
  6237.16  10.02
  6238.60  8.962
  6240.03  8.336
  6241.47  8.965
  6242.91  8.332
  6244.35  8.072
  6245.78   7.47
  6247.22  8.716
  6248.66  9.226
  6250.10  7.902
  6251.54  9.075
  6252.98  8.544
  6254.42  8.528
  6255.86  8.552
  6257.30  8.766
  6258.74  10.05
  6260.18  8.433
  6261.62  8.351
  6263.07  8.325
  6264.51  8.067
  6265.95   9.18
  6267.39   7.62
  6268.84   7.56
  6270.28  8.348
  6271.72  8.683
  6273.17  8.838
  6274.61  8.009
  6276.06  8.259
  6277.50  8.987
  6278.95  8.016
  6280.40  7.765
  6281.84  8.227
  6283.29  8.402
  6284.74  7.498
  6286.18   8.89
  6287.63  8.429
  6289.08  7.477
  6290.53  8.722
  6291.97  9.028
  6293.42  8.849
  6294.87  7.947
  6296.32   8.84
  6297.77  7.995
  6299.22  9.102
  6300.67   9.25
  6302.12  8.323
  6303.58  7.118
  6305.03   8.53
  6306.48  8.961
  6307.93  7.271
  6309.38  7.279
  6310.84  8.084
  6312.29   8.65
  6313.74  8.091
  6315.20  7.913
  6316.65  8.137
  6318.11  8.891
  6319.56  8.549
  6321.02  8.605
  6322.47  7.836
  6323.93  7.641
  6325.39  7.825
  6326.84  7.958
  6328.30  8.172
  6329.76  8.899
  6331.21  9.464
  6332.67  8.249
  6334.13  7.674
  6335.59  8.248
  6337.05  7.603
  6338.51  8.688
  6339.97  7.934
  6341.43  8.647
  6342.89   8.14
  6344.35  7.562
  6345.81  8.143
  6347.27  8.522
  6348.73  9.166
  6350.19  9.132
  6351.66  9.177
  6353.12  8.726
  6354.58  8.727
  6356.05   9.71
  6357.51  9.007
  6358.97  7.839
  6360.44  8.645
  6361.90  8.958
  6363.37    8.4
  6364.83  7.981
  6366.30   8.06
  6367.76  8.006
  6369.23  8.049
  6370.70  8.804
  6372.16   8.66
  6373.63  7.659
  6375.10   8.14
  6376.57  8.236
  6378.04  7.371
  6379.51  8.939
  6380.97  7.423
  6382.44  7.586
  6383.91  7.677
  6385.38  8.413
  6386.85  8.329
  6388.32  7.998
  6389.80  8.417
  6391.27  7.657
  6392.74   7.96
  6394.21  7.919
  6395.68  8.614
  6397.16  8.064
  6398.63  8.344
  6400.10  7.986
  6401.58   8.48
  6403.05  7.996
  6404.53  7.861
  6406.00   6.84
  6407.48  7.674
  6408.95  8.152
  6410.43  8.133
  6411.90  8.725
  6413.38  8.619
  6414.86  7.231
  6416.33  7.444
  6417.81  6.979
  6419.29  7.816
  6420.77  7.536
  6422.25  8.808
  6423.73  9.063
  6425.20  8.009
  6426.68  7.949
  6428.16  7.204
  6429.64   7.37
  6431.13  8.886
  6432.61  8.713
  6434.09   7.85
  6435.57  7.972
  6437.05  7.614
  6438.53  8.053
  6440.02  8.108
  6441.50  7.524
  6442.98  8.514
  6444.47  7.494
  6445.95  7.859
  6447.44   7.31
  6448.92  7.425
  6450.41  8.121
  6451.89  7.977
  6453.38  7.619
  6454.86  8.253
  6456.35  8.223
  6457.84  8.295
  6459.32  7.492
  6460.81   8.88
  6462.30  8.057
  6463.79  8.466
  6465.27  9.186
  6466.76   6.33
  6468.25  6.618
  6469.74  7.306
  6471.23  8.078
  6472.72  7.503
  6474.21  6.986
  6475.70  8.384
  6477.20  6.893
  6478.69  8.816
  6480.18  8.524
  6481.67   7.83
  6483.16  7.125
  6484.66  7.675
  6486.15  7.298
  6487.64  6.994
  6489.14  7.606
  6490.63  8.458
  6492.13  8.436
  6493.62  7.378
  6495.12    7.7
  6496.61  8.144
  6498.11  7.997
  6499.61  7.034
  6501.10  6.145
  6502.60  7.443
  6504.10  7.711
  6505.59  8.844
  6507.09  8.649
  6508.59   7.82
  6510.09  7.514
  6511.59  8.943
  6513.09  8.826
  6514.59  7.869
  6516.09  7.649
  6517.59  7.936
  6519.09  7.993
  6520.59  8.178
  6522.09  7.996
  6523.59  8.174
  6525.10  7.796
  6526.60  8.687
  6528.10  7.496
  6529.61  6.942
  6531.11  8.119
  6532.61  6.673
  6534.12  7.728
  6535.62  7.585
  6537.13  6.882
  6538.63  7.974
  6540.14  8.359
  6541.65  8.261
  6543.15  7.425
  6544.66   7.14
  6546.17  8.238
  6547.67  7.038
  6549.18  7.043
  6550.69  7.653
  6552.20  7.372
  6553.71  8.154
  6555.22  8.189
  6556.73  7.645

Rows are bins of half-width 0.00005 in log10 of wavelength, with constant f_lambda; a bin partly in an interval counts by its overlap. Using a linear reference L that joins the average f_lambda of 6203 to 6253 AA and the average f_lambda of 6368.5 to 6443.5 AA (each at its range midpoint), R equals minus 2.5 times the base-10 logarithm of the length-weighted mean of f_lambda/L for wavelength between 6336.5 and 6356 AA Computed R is -0.040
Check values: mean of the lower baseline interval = 8.59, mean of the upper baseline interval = 8.03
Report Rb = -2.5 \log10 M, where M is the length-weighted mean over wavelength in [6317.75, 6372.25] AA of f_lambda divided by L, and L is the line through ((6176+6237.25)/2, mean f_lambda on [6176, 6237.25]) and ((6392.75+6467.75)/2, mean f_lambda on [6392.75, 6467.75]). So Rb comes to -0.03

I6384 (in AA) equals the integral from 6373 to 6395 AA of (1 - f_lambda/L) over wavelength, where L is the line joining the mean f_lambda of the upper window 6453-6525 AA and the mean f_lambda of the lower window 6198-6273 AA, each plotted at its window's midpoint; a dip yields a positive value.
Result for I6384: 0.43 AA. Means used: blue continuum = 8.54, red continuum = 7.86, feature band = 7.99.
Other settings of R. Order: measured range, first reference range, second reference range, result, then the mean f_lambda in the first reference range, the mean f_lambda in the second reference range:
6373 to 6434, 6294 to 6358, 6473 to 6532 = 0.018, 8.37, 7.84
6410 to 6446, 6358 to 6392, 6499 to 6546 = 0.006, 8.15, 7.81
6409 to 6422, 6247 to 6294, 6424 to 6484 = 0.019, 8.46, 7.88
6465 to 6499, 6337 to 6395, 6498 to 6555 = 0.033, 8.31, 7.77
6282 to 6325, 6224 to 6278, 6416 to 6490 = 0.016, 8.59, 7.84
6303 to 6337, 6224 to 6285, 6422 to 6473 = 0.021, 8.53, 7.94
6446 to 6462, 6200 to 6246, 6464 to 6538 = -0.009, 8.54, 7.76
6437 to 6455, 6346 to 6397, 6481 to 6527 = 0.033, 8.34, 7.86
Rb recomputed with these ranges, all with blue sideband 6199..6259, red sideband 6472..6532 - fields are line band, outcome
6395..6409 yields 0.016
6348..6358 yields -0.107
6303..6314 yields 0.046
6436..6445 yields 0.015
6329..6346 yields 0.001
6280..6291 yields 0.032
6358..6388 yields 0.003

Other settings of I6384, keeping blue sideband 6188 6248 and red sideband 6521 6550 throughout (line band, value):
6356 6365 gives -0.6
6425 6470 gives -0.1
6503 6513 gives -0.7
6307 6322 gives 0.1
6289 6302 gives -0.5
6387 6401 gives -0.2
